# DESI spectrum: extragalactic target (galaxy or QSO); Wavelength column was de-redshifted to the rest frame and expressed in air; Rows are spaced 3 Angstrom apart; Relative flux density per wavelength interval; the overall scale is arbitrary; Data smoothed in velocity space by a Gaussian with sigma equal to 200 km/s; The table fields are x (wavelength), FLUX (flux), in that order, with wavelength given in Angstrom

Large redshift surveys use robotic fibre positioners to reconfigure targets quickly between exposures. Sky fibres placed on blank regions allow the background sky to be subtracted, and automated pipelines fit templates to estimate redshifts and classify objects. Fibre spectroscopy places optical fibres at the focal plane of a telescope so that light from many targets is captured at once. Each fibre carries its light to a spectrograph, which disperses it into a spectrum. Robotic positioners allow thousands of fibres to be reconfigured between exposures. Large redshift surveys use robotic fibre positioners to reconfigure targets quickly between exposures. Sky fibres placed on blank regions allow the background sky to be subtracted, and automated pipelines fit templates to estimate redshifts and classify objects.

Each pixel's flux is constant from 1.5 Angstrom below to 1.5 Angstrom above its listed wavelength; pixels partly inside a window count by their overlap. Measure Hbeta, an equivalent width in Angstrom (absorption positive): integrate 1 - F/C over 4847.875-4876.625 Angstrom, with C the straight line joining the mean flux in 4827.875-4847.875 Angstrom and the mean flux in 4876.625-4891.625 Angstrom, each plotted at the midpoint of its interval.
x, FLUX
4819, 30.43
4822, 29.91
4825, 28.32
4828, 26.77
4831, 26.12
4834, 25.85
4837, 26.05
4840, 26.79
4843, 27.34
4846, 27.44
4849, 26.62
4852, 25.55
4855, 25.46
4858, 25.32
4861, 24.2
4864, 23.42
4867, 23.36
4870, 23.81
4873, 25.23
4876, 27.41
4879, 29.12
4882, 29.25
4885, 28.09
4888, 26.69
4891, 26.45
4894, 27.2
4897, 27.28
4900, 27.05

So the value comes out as 2.5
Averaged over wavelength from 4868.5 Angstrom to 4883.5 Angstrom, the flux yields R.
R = 27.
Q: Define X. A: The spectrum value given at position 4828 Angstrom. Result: 26.77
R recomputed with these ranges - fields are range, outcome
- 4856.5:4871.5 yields 24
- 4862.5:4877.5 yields 24.6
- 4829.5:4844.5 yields 26.4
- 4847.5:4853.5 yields 26.1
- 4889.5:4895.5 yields 26.8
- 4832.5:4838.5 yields 26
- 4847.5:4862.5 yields 25.4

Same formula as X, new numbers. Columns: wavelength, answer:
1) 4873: 25.23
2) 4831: 26.12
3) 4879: 29.12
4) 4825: 28.32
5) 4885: 28.09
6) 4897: 27.28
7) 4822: 29.91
